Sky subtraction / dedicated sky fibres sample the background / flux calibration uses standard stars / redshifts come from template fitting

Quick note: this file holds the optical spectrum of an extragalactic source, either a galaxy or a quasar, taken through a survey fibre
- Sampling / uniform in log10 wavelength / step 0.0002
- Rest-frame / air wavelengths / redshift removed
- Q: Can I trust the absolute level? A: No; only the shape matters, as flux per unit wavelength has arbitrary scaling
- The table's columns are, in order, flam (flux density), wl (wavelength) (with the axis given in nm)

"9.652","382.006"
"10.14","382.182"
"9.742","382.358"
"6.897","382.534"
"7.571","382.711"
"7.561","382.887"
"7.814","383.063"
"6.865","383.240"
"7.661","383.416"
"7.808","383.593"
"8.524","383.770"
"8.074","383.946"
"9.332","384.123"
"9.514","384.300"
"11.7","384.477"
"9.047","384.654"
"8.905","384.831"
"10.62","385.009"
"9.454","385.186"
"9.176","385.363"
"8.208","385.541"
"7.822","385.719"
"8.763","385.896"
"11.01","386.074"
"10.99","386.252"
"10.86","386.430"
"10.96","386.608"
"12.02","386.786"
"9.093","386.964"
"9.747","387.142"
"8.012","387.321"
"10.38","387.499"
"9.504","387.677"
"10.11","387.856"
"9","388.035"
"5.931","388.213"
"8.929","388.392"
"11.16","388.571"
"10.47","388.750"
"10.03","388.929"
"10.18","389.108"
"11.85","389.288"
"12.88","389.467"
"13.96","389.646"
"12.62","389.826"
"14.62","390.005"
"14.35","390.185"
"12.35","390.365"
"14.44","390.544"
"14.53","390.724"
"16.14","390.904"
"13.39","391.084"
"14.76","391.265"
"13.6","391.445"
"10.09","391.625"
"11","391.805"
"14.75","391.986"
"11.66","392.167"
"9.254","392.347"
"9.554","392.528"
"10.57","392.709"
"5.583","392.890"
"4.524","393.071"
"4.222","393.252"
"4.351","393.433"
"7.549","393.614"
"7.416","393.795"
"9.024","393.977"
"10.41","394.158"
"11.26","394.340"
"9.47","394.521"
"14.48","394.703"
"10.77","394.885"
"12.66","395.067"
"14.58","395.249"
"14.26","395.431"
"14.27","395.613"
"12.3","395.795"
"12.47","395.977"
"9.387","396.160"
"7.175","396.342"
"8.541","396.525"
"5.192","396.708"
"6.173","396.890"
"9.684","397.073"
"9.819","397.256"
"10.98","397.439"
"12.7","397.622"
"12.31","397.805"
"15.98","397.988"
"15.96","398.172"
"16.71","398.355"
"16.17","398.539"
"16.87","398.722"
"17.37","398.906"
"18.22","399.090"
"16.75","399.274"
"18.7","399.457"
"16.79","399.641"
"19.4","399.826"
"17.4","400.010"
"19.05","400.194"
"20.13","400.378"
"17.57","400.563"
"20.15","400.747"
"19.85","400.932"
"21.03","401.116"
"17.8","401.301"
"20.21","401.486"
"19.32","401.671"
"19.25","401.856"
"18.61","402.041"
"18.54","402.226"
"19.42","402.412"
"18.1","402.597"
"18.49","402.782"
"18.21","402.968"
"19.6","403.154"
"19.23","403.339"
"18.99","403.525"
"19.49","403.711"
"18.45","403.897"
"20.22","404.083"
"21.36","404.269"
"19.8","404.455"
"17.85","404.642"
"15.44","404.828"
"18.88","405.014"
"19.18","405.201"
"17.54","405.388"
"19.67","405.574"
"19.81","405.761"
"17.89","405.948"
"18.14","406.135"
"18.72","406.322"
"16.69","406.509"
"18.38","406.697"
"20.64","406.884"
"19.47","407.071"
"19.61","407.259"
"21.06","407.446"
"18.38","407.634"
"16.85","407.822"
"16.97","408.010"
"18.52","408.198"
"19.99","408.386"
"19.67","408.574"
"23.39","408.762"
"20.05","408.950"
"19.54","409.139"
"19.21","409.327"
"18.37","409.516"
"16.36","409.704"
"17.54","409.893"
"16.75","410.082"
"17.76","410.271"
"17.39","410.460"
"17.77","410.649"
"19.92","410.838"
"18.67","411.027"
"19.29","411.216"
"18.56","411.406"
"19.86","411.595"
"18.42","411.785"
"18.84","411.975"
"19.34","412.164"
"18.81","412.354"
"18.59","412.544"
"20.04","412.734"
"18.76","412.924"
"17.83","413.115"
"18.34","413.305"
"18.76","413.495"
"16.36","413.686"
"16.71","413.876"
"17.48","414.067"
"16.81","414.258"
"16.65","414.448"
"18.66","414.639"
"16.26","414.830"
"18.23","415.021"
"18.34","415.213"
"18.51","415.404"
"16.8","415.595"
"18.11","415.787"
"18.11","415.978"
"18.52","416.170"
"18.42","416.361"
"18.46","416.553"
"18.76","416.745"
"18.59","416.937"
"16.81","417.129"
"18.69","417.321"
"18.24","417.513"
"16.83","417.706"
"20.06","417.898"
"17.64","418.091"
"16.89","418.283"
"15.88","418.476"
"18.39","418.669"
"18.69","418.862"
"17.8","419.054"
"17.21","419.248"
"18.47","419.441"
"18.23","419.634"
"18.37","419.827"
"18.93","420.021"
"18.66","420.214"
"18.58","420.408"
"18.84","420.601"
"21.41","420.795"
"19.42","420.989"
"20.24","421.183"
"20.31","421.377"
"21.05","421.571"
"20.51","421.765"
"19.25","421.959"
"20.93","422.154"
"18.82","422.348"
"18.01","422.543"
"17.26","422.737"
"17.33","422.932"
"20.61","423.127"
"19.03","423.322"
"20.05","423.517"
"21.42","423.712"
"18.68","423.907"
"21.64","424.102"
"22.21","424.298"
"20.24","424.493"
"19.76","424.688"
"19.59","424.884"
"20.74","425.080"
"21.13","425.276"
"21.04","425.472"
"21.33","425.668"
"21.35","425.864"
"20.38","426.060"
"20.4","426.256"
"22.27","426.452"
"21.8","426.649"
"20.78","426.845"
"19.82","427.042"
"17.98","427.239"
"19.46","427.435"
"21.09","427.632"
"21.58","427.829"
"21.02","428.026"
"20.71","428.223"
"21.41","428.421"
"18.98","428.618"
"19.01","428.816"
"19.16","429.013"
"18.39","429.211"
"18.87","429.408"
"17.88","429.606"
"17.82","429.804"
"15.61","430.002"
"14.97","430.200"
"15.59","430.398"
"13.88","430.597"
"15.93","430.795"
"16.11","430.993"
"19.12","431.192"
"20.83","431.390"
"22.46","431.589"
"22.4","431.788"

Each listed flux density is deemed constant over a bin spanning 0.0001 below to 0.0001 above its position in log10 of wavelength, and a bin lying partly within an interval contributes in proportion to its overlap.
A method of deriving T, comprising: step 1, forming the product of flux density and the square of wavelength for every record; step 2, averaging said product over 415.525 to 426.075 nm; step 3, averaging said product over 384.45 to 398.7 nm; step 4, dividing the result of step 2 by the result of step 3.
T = 2.0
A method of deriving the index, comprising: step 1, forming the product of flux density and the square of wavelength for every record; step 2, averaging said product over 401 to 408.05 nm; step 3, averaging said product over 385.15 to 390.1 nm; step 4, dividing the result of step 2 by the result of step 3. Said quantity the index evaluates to 2.0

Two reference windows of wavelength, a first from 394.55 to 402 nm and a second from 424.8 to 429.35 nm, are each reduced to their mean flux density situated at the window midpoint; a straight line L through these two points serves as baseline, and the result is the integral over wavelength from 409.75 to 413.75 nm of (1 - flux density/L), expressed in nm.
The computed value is -0.22 nm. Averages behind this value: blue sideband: 15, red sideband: 20.4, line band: 18.4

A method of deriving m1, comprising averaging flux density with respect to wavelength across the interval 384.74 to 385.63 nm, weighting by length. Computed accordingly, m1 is 9.27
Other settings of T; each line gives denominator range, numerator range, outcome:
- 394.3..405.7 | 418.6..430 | 1.37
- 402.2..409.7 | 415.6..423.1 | 1.05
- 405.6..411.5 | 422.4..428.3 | 1.17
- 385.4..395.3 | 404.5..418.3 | 1.92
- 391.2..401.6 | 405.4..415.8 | 1.52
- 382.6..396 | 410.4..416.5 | 1.98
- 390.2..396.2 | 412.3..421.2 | 1.84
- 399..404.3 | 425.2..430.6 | 1.17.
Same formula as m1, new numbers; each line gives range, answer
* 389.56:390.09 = 13.7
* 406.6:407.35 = 19.5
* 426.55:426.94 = 21.3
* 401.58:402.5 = 19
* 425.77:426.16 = 20.9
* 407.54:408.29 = 17.7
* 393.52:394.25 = 8.58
